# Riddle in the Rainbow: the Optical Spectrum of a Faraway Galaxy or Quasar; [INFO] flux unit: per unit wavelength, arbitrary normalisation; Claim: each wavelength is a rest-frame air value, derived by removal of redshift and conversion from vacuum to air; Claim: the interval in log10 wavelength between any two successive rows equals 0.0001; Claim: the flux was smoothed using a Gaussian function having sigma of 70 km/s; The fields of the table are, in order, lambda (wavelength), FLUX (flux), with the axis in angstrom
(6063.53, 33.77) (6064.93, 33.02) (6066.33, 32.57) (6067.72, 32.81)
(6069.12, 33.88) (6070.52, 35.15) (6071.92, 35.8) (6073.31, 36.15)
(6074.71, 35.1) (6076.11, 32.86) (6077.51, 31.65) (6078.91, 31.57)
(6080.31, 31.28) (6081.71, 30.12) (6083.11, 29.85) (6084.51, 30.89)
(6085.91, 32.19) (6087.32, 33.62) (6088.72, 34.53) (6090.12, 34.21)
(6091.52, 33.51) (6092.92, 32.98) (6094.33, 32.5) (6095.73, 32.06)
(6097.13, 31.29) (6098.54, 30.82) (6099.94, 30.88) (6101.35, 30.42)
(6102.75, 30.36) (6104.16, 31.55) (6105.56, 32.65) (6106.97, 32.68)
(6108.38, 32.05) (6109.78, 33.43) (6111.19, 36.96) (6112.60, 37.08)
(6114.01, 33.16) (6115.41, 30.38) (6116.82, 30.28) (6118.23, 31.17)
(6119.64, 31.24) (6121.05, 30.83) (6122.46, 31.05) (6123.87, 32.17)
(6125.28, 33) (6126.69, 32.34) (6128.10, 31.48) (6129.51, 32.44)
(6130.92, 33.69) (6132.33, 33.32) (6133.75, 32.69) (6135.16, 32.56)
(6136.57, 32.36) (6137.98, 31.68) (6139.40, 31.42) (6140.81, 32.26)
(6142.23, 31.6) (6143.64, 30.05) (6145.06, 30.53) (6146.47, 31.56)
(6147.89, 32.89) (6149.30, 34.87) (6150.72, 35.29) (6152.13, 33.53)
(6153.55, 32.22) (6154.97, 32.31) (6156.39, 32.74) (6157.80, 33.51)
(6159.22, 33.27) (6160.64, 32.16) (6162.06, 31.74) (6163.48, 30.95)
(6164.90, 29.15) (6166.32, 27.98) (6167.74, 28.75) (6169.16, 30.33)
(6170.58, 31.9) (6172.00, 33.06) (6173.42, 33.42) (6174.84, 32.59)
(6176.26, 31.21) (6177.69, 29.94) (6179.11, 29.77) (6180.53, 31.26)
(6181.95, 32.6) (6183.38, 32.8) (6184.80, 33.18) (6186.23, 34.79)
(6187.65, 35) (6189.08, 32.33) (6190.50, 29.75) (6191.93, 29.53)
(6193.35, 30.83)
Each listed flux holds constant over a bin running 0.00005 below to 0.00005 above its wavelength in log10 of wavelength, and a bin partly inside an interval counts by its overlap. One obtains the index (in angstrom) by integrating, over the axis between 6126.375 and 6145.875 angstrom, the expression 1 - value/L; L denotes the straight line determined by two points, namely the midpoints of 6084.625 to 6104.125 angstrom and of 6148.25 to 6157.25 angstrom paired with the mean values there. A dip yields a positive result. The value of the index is 0.65 angstrom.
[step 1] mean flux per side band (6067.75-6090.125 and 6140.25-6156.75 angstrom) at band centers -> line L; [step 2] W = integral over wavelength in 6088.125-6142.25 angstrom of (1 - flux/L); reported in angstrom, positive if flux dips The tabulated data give 0.6 angstrom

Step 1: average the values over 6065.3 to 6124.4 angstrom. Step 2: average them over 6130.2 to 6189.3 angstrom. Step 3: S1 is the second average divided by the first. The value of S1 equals 1.0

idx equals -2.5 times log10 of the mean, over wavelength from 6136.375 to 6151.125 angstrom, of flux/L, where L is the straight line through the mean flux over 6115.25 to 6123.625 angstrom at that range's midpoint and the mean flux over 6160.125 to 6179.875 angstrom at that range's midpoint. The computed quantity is -0.04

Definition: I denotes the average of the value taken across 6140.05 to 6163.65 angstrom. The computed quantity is 32.5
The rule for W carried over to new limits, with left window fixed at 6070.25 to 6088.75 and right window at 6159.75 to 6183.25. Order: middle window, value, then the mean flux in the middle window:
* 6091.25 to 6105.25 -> 0.4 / 31.6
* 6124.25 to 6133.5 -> -0.2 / 32.7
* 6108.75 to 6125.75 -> -0.2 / 32.5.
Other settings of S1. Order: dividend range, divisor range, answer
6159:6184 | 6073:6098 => 0.96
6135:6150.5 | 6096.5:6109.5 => 1.02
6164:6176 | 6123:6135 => 0.95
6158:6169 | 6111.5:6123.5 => 0.96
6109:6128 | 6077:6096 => 1.01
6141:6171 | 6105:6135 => 0.98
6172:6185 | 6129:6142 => 0.98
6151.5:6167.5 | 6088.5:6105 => 0.99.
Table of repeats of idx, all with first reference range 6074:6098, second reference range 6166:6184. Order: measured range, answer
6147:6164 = -0.049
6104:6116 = -0.046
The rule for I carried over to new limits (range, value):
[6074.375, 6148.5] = 32.2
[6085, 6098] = 32.9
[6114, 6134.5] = 31.9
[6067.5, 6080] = 33.8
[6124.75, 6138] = 32.6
